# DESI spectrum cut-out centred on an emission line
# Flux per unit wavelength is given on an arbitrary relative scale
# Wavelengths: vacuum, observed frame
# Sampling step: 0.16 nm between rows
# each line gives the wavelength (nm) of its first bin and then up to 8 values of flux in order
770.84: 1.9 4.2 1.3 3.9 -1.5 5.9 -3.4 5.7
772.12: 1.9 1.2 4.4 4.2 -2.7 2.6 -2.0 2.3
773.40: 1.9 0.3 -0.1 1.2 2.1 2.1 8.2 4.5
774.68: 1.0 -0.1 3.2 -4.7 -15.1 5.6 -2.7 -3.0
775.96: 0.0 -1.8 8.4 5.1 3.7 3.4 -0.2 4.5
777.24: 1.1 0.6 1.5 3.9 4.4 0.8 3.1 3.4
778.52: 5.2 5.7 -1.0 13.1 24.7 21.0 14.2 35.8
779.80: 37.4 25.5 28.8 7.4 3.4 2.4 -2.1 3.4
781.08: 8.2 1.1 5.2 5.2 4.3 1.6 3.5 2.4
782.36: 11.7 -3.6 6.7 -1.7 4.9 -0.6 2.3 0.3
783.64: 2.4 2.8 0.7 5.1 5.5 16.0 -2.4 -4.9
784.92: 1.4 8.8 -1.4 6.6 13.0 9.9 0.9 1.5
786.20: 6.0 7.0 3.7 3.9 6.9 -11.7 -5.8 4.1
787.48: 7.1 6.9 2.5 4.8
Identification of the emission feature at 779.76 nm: [O II] 3727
